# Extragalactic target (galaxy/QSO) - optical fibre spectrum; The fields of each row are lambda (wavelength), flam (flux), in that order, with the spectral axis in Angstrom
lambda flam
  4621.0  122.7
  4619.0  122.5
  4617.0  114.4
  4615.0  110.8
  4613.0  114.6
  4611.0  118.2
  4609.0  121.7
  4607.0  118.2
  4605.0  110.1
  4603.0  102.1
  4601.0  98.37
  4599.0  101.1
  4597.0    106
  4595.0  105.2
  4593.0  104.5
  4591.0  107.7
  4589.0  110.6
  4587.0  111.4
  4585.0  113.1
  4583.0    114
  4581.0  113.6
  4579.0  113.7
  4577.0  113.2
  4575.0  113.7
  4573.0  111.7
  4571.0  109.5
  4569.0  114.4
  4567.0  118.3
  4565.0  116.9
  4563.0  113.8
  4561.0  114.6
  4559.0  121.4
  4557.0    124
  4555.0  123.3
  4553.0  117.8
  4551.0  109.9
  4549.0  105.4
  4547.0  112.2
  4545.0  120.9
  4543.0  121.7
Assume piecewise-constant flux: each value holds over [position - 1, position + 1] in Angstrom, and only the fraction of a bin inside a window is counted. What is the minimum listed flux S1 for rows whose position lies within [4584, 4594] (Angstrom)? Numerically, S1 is 104.5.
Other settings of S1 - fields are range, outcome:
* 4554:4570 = 113.8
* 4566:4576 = 109.5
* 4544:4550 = 105.4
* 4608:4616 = 110.8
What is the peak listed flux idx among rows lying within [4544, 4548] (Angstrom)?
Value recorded 120.9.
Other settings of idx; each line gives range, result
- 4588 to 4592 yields 110.6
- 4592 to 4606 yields 110.1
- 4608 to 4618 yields 121.7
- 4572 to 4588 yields 114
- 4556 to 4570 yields 124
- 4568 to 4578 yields 114.4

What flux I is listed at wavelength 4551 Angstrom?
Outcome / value 109.9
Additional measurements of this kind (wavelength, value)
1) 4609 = 121.7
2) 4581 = 113.6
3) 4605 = 110.1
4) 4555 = 123.3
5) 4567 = 118.3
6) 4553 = 117.8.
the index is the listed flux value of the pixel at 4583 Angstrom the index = 114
